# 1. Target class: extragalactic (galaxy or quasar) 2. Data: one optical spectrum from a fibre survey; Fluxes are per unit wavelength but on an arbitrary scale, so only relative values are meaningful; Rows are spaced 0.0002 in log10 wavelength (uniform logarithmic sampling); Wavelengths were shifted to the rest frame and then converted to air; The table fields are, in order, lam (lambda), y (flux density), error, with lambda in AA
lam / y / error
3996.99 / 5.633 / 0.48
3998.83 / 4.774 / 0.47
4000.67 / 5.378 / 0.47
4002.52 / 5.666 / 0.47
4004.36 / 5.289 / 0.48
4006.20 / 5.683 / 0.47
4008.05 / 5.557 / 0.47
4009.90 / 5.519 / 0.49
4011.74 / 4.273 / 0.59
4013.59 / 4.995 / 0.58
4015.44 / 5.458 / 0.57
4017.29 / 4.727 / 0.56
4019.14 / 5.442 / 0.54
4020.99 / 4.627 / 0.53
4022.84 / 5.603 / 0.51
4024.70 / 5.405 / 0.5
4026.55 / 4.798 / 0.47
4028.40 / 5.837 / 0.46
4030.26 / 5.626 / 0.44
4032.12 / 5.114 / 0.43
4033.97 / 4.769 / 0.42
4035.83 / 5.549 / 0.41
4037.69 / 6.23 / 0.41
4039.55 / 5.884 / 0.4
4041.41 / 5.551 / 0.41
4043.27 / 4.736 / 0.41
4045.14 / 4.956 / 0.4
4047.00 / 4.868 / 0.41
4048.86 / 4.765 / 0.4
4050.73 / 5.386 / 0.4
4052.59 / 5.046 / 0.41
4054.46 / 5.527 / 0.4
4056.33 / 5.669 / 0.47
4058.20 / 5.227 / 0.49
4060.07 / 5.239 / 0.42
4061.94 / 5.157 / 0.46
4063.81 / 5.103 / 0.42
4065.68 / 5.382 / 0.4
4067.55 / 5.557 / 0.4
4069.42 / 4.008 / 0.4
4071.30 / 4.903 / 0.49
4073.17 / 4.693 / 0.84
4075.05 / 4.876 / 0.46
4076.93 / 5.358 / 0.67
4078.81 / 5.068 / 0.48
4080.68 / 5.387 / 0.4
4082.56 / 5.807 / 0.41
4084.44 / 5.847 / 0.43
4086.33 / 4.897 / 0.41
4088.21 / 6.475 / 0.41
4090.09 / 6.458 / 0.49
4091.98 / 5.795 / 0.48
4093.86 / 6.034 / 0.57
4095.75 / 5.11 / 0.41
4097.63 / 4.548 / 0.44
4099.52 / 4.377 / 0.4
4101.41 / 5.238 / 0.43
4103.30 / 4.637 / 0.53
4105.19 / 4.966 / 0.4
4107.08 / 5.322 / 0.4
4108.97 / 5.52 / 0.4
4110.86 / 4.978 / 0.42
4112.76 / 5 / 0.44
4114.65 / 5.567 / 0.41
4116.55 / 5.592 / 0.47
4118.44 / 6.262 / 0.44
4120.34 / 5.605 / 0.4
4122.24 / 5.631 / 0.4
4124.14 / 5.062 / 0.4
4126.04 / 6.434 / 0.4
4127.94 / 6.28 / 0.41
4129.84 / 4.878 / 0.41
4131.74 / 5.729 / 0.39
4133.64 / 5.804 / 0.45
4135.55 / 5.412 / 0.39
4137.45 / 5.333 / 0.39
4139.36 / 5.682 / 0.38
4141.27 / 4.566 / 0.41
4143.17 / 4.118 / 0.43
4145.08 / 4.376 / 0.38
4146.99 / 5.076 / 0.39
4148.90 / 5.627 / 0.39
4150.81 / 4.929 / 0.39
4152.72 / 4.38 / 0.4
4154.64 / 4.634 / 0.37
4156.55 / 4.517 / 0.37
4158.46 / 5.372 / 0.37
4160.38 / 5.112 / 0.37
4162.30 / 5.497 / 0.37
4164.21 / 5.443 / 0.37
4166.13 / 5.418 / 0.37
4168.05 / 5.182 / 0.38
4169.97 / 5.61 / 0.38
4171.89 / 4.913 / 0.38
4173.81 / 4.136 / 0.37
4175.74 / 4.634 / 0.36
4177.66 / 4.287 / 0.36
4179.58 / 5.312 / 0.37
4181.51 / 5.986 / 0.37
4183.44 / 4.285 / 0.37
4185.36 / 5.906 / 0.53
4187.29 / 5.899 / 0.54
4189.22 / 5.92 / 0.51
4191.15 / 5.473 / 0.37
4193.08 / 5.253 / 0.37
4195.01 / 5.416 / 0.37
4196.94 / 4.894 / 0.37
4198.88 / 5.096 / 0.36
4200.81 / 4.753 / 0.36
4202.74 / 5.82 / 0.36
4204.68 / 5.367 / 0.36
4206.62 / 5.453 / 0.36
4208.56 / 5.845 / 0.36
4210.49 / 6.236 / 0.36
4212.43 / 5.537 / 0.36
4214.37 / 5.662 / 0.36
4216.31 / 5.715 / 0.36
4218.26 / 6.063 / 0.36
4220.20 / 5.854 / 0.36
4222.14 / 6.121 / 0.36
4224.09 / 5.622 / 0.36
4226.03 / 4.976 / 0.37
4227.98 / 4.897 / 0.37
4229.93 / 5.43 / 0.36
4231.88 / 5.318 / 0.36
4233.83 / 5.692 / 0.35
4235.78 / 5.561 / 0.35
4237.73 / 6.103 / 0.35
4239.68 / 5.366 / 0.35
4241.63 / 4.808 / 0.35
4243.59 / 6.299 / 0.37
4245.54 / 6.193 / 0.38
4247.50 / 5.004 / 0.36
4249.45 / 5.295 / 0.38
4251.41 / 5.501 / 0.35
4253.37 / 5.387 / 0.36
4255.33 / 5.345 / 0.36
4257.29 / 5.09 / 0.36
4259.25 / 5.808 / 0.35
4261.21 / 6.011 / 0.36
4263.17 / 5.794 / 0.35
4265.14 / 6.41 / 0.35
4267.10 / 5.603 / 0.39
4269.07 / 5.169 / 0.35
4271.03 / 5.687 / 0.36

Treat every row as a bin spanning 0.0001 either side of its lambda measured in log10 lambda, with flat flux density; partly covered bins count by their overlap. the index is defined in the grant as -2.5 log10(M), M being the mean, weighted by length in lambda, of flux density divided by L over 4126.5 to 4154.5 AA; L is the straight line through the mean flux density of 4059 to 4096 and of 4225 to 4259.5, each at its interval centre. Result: 0.05 mag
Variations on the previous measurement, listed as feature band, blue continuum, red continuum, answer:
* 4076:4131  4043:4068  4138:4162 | -0.09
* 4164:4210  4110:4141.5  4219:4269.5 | 0.06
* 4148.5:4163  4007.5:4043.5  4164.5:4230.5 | 0.08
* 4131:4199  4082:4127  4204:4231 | 0.08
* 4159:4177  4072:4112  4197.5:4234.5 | 0.07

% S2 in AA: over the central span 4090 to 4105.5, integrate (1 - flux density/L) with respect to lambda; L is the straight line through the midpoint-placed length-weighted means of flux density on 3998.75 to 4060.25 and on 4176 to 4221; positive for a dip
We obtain 0.5 AA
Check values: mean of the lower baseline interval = 5.28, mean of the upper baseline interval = 5.47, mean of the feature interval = 5.18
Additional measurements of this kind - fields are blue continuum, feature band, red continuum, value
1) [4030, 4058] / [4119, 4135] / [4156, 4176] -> -1.61 AA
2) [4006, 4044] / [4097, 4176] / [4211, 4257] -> 3.66 AA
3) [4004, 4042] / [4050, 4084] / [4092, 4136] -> 1.06 AA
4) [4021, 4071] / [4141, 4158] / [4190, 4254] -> 2.18 AA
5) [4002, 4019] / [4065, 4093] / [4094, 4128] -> -0.35 AA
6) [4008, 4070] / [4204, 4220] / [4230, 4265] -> -0.66 AA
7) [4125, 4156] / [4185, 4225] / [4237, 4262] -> -1.54 AA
